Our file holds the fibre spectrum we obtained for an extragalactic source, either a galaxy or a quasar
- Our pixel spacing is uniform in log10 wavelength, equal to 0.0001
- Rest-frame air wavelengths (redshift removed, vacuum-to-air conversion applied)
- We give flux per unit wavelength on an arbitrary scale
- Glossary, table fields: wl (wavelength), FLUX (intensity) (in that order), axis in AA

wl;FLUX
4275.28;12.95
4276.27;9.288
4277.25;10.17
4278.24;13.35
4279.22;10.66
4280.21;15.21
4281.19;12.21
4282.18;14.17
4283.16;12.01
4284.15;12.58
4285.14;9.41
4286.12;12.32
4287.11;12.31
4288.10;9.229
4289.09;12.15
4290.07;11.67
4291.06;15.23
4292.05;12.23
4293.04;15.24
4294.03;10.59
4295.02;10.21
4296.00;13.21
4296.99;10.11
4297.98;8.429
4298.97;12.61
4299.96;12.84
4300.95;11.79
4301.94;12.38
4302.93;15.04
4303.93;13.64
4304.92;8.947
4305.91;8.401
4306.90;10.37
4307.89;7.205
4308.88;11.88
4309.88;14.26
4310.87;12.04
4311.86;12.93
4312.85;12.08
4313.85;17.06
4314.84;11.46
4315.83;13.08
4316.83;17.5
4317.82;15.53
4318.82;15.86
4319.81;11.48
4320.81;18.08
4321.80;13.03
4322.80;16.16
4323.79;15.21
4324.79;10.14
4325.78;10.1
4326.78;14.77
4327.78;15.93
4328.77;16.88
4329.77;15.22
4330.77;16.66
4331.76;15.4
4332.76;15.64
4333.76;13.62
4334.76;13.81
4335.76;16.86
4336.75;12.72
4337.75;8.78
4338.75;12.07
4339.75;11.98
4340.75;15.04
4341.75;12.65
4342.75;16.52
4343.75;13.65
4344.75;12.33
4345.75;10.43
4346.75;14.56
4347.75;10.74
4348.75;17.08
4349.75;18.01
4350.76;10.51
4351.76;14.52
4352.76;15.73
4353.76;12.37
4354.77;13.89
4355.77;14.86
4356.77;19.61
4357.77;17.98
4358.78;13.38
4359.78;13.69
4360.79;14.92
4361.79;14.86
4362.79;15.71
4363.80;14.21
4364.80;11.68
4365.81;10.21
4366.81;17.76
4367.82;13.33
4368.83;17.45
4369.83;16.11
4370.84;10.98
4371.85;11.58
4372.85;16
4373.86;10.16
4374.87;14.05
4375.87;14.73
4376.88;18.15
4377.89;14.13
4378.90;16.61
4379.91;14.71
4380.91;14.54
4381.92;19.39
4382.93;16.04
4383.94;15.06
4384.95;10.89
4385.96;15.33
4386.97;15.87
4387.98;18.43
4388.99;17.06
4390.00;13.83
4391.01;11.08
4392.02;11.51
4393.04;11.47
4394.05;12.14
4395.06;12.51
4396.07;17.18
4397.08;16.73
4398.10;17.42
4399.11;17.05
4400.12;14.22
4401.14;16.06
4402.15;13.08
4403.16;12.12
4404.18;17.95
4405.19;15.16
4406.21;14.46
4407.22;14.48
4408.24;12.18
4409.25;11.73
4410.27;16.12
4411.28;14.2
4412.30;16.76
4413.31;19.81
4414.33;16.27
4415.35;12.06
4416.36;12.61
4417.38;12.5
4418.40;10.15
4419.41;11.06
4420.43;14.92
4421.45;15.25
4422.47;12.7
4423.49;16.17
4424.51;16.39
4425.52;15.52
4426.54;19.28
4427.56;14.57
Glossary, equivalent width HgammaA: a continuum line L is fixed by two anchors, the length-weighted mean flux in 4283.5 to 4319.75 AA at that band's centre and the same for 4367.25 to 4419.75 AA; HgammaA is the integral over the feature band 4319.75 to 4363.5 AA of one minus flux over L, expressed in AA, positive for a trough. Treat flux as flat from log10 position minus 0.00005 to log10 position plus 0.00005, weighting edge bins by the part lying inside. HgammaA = -3.5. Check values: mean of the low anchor 12.3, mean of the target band 14.3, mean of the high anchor 14.5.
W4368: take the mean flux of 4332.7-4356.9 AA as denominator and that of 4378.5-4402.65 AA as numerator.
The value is 1.1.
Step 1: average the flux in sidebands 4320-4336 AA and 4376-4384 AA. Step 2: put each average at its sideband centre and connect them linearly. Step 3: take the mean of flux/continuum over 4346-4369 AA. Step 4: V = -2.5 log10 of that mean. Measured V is 0.07 mag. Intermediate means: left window 14.7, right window 16.1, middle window 14.6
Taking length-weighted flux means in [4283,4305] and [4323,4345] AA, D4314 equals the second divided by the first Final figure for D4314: 1.17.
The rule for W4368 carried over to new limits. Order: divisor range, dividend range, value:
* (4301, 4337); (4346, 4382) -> 1.07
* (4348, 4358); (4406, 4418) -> 0.94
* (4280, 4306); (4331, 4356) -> 1.14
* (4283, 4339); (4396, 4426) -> 1.14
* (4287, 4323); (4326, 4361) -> 1.14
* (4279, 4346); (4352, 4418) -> 1.13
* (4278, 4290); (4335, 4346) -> 1.08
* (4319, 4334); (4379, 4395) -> 0.99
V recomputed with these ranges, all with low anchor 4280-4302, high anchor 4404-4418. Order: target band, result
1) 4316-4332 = -0.163 mag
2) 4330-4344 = -0.077 mag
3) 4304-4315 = 0.077 mag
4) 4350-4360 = -0.103 mag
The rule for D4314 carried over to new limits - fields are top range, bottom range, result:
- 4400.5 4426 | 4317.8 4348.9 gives 1.03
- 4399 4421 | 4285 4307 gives 1.22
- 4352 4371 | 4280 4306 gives 1.23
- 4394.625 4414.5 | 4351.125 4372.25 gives 1.05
